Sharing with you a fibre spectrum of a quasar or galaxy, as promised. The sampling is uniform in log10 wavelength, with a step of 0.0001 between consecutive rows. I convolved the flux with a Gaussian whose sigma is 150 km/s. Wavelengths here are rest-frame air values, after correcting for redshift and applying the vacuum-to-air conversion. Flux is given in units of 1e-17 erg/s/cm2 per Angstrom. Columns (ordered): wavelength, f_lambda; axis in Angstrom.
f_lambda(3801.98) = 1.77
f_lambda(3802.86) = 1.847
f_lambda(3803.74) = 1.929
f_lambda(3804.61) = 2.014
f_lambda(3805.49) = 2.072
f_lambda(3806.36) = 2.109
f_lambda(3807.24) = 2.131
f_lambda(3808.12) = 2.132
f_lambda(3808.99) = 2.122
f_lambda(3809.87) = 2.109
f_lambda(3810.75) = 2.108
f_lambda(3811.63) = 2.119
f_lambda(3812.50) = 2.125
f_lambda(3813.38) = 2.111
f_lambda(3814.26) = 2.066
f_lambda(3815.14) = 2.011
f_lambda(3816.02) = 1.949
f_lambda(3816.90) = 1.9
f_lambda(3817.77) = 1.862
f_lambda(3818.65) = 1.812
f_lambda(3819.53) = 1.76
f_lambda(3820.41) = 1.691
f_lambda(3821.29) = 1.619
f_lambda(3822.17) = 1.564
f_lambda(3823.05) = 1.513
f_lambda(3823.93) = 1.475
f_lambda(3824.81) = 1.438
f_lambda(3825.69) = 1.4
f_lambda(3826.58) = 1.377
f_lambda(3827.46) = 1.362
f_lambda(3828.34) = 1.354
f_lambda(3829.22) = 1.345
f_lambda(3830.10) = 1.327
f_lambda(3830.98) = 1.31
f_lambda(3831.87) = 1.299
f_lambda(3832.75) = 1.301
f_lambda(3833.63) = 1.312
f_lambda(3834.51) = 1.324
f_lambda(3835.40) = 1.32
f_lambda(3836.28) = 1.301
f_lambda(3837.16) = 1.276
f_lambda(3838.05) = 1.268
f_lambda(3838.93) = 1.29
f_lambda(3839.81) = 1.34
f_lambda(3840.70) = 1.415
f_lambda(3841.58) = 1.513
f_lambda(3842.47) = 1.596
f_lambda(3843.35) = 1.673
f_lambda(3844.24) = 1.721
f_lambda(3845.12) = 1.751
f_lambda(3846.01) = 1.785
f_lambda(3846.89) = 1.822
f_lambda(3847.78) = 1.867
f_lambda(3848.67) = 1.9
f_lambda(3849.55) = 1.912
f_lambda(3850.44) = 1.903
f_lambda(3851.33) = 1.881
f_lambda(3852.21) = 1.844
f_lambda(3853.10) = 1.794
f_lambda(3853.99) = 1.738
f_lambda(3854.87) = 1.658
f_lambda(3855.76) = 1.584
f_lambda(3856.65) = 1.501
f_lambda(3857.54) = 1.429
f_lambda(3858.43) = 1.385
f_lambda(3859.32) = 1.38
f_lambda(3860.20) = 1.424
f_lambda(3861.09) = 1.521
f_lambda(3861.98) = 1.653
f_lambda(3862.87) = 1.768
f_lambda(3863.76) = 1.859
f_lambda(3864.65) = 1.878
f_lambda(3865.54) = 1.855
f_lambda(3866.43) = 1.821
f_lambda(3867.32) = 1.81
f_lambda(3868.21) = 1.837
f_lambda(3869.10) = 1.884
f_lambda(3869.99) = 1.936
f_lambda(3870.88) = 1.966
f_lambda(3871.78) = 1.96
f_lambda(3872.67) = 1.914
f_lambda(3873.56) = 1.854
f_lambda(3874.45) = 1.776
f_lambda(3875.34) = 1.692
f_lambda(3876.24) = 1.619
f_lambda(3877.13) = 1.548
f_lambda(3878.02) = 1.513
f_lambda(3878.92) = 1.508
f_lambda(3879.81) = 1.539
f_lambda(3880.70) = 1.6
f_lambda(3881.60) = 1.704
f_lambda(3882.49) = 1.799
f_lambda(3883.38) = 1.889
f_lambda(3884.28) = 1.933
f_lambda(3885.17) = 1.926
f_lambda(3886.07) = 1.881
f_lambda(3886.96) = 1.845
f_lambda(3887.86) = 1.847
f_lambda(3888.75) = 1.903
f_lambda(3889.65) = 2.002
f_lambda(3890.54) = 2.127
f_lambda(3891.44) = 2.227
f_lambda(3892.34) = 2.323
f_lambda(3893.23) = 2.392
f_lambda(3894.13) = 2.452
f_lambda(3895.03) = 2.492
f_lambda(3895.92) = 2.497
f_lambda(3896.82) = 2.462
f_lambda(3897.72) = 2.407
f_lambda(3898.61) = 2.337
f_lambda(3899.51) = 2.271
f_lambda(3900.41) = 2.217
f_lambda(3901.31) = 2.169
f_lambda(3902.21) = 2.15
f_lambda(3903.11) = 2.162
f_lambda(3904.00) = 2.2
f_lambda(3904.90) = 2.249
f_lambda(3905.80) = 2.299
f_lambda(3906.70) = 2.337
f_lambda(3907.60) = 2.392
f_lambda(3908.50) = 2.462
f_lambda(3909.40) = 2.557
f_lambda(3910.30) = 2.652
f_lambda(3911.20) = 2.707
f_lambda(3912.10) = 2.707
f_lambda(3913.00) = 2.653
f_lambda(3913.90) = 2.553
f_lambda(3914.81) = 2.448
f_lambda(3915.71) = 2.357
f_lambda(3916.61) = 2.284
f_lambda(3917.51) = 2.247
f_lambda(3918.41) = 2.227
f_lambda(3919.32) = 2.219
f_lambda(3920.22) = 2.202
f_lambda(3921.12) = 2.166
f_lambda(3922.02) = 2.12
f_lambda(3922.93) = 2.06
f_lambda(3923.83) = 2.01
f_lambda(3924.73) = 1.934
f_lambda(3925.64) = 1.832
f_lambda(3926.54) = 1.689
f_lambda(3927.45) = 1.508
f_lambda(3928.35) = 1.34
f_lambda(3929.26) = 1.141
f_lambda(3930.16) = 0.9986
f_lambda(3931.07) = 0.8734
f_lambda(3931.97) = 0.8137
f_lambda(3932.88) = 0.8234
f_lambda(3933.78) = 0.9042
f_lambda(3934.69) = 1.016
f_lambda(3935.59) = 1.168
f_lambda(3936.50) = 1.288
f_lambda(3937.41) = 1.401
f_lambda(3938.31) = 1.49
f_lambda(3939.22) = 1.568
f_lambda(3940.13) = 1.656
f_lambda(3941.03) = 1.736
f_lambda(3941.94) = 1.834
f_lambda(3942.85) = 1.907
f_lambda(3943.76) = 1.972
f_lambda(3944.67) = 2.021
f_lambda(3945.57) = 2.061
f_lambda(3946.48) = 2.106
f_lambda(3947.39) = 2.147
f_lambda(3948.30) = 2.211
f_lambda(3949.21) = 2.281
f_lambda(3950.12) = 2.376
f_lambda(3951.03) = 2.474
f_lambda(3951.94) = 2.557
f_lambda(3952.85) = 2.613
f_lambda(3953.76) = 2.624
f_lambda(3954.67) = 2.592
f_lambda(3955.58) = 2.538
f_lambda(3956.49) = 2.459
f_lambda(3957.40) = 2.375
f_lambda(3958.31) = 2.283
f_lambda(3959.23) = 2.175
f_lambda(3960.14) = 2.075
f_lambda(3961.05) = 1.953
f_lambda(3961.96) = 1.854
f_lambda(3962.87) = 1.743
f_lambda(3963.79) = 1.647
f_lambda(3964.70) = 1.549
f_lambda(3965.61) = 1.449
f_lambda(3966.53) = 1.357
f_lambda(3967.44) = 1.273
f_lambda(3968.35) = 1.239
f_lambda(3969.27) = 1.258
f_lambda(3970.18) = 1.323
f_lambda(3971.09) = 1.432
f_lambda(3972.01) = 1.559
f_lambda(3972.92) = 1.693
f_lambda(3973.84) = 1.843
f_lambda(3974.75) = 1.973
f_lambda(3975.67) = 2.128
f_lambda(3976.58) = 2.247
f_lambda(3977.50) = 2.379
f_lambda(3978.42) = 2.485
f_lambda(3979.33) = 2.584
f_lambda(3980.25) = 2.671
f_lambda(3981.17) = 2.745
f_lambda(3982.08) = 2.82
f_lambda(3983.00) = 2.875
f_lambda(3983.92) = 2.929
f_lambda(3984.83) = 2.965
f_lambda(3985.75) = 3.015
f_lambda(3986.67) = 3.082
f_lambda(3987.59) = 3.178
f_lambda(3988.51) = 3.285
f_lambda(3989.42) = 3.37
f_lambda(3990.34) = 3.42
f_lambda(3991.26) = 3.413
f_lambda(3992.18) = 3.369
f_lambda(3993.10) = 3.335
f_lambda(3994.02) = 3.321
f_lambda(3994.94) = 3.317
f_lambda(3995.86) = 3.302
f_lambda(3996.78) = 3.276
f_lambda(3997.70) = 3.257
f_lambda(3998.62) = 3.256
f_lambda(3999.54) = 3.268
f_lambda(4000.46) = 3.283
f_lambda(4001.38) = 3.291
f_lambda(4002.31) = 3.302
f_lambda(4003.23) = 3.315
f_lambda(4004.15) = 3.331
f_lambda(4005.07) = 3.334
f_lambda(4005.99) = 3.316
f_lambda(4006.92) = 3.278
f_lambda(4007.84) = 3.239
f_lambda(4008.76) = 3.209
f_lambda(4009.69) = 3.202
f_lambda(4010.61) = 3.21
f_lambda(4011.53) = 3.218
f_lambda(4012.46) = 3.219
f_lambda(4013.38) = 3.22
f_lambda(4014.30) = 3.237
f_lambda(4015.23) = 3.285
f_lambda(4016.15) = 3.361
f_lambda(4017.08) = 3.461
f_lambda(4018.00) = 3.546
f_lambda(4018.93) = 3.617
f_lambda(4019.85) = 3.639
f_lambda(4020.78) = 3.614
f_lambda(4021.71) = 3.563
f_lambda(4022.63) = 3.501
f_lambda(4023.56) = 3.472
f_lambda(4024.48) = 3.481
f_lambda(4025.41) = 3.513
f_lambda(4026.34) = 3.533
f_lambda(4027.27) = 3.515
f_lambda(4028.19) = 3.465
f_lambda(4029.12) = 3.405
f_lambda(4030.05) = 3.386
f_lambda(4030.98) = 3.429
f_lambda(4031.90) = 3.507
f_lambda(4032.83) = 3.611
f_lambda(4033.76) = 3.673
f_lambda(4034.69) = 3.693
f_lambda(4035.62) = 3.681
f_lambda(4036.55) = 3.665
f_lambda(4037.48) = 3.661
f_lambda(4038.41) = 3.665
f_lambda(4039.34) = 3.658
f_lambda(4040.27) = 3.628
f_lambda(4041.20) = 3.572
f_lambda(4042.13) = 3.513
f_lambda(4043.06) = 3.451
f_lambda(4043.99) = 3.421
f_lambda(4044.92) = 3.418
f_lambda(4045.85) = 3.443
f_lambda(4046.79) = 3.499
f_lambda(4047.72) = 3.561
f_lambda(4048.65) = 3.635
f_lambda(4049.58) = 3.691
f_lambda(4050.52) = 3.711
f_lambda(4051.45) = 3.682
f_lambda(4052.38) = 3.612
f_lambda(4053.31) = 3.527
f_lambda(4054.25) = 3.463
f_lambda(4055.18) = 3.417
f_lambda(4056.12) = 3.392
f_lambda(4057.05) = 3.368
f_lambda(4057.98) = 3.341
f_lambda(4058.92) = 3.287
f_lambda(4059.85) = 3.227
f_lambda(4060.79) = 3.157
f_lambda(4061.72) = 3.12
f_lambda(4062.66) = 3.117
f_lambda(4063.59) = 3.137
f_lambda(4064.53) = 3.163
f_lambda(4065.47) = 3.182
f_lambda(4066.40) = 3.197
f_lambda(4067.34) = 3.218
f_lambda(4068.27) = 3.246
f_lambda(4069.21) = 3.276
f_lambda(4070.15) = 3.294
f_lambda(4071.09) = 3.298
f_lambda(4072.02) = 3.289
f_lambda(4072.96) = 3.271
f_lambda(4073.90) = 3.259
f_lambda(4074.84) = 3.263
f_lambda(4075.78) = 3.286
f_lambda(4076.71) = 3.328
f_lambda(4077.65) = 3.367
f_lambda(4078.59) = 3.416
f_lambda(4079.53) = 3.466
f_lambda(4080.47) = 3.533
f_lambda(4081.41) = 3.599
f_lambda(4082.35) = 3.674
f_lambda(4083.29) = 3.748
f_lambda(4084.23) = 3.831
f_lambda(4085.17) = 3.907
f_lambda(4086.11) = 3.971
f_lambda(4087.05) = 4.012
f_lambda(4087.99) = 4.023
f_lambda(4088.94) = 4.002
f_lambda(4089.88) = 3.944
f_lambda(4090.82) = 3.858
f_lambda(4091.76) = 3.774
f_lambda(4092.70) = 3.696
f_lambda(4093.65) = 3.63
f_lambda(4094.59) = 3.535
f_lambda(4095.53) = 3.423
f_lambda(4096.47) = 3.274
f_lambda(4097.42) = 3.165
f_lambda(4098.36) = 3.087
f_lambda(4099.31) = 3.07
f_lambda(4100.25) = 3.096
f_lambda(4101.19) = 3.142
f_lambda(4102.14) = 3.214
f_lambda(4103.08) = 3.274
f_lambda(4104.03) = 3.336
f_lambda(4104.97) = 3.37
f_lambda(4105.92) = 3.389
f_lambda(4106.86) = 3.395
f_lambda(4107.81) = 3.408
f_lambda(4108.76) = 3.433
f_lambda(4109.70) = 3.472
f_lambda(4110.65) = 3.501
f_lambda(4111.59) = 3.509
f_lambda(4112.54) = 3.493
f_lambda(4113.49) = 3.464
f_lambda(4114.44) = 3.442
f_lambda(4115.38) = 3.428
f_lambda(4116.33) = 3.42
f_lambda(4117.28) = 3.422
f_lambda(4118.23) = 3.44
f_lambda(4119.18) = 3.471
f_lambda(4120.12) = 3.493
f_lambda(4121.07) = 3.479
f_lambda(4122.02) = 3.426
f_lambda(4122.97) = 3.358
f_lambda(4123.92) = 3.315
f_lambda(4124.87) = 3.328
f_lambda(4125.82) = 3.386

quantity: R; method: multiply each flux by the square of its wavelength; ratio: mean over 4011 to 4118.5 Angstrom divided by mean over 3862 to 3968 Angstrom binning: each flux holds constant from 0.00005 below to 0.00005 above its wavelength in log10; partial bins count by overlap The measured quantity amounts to 1.90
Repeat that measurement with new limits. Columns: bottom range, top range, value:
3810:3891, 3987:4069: 2.21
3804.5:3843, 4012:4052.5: 2.38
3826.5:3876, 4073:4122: 2.44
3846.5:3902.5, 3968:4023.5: 1.68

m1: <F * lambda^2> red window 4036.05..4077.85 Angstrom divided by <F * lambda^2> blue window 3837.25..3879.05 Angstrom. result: 2.2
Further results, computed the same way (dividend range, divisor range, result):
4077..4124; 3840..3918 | 1.99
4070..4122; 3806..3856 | 2.37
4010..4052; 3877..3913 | 1.74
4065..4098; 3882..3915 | 1.70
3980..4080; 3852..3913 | 1.83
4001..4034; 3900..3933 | 1.74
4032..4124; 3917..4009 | 1.61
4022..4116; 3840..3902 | 2.07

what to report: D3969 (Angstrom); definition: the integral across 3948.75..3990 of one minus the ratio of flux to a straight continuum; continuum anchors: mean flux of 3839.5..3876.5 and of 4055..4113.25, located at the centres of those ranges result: 5.0 Angstrom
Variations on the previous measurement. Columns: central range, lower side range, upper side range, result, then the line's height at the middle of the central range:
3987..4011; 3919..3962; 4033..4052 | -3.7 Angstrom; 2.86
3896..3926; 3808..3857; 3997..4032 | 1.0 Angstrom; 2.4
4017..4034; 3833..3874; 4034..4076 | -2.0 Angstrom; 3.16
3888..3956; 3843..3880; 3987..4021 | 9.1 Angstrom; 2.41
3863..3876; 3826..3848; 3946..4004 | -1.2 Angstrom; 1.7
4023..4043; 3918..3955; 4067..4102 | -4.5 Angstrom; 2.9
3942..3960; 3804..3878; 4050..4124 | 1.4 Angstrom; 2.47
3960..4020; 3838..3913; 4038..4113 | 1.5 Angstrom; 2.8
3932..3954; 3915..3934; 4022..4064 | 2.2 Angstrom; 2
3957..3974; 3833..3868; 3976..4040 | 6.9 Angstrom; 2.84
